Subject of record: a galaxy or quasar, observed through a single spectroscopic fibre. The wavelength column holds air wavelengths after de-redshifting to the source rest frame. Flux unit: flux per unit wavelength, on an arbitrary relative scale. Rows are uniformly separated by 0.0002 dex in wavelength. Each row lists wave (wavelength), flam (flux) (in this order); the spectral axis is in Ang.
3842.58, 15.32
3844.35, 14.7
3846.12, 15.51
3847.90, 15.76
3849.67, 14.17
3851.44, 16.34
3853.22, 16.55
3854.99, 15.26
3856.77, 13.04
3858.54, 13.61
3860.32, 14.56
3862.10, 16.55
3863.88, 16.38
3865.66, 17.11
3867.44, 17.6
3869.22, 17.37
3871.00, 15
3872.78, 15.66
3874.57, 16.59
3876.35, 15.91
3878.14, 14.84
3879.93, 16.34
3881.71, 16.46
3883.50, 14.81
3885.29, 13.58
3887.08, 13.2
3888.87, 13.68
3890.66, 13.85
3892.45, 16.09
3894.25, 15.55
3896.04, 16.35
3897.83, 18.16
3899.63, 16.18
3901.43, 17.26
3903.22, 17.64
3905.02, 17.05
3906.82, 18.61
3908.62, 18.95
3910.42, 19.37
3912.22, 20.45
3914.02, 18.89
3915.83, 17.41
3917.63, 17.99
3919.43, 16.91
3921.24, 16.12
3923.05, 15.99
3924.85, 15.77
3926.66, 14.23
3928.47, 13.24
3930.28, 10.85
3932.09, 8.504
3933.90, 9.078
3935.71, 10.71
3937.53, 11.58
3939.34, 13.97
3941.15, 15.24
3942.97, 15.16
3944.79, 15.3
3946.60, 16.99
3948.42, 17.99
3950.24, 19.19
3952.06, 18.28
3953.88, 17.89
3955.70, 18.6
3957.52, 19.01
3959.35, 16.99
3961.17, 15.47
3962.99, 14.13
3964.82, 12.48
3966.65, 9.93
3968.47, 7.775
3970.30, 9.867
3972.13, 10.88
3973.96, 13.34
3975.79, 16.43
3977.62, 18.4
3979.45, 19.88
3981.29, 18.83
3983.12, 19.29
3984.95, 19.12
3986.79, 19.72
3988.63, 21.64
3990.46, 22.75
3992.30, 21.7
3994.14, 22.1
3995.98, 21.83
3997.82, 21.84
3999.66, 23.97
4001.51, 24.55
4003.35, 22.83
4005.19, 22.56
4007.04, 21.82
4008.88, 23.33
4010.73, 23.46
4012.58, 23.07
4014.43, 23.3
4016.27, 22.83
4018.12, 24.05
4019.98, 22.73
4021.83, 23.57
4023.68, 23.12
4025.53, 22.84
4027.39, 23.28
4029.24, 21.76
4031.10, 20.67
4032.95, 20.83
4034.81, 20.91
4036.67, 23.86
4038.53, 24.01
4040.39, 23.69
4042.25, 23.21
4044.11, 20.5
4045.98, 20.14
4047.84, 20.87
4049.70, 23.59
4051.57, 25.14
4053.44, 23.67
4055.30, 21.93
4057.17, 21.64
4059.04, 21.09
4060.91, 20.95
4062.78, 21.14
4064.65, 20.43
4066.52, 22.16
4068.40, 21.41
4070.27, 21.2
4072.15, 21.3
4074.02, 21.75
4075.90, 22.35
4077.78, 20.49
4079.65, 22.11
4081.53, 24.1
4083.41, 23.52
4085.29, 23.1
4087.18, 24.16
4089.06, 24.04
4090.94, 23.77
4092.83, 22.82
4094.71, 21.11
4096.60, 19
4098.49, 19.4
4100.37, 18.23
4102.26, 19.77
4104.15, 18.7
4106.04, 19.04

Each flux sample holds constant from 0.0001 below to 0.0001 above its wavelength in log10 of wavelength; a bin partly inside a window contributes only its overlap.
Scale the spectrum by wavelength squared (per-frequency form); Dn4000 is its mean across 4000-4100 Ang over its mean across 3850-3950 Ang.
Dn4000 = 1.54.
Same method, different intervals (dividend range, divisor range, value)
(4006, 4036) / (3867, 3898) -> 1.56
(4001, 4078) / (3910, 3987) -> 1.51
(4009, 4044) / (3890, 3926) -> 1.40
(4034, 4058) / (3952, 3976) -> 1.66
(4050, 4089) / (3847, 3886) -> 1.58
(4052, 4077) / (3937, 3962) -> 1.38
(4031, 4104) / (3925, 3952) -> 1.68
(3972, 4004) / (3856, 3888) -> 1.38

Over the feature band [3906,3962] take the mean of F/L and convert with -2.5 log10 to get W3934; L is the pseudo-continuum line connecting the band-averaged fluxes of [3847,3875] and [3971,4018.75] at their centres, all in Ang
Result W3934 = 0.16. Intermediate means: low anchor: 15.7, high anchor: 20.8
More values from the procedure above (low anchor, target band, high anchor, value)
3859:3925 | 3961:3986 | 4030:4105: 0.278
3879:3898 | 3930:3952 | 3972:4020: 0.284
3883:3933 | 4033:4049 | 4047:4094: -0.046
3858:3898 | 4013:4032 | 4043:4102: -0.132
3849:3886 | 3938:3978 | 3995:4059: 0.284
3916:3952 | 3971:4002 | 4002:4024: 0.039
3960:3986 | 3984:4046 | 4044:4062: -0.213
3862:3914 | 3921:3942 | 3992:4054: 0.394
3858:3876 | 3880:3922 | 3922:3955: -0.097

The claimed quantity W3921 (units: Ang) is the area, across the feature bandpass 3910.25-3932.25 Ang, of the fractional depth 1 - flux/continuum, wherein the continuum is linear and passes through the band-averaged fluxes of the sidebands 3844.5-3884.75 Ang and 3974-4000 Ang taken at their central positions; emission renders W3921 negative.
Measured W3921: 2.21 Ang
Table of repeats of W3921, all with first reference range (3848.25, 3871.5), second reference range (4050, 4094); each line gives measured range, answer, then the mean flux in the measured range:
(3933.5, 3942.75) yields 2.9 Ang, 12.5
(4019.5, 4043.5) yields -1.7 Ang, 22.6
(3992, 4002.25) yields -1.4 Ang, 22.7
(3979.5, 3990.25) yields -0.2 Ang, 19.9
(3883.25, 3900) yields 1.6 Ang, 15.1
